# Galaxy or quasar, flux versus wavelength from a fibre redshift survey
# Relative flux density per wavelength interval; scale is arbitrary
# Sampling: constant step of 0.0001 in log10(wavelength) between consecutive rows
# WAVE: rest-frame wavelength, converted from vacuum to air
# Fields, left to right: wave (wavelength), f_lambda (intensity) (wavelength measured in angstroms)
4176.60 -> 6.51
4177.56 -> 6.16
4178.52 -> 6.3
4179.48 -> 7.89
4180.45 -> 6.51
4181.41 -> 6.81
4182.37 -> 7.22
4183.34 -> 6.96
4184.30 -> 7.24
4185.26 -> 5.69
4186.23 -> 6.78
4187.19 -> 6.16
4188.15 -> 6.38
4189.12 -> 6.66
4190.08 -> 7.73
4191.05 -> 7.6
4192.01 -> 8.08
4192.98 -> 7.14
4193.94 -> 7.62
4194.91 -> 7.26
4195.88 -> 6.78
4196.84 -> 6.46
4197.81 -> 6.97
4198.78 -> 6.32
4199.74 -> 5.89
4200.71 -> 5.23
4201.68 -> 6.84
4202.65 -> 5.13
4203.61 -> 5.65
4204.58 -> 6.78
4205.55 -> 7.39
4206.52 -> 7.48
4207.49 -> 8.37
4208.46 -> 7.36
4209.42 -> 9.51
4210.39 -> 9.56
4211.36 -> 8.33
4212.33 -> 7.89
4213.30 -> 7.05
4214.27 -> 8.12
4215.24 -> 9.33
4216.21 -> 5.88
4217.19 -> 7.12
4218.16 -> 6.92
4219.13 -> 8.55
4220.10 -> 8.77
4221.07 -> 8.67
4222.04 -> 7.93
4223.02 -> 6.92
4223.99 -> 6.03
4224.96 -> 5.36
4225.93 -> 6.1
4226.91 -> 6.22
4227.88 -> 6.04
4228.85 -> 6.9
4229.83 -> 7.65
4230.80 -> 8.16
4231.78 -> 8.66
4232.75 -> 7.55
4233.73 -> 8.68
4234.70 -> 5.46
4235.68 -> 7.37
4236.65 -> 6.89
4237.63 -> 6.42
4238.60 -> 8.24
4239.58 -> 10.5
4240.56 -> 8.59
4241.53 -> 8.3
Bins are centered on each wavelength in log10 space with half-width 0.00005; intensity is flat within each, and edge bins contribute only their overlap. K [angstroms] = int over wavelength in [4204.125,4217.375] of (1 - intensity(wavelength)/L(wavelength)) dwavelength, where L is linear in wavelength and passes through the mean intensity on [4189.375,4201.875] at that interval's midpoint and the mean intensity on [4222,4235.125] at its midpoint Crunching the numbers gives -1.8 angstroms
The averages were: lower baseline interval 6.91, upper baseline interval 6.95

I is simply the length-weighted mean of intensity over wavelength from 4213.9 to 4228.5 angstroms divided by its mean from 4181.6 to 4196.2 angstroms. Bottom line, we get 1.02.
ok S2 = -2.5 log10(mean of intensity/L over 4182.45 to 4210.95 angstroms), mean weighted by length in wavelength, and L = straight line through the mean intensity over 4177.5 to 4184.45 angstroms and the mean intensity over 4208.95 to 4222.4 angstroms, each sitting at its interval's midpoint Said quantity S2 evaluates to 0.07 mag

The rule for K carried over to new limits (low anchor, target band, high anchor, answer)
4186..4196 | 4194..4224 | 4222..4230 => -2.5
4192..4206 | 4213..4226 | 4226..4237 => -0.8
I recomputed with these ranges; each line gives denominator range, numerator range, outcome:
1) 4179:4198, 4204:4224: 1.12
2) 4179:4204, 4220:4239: 1.06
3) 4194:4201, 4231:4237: 1.15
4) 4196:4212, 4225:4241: 1.04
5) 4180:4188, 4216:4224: 1.13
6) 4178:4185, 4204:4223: 1.14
